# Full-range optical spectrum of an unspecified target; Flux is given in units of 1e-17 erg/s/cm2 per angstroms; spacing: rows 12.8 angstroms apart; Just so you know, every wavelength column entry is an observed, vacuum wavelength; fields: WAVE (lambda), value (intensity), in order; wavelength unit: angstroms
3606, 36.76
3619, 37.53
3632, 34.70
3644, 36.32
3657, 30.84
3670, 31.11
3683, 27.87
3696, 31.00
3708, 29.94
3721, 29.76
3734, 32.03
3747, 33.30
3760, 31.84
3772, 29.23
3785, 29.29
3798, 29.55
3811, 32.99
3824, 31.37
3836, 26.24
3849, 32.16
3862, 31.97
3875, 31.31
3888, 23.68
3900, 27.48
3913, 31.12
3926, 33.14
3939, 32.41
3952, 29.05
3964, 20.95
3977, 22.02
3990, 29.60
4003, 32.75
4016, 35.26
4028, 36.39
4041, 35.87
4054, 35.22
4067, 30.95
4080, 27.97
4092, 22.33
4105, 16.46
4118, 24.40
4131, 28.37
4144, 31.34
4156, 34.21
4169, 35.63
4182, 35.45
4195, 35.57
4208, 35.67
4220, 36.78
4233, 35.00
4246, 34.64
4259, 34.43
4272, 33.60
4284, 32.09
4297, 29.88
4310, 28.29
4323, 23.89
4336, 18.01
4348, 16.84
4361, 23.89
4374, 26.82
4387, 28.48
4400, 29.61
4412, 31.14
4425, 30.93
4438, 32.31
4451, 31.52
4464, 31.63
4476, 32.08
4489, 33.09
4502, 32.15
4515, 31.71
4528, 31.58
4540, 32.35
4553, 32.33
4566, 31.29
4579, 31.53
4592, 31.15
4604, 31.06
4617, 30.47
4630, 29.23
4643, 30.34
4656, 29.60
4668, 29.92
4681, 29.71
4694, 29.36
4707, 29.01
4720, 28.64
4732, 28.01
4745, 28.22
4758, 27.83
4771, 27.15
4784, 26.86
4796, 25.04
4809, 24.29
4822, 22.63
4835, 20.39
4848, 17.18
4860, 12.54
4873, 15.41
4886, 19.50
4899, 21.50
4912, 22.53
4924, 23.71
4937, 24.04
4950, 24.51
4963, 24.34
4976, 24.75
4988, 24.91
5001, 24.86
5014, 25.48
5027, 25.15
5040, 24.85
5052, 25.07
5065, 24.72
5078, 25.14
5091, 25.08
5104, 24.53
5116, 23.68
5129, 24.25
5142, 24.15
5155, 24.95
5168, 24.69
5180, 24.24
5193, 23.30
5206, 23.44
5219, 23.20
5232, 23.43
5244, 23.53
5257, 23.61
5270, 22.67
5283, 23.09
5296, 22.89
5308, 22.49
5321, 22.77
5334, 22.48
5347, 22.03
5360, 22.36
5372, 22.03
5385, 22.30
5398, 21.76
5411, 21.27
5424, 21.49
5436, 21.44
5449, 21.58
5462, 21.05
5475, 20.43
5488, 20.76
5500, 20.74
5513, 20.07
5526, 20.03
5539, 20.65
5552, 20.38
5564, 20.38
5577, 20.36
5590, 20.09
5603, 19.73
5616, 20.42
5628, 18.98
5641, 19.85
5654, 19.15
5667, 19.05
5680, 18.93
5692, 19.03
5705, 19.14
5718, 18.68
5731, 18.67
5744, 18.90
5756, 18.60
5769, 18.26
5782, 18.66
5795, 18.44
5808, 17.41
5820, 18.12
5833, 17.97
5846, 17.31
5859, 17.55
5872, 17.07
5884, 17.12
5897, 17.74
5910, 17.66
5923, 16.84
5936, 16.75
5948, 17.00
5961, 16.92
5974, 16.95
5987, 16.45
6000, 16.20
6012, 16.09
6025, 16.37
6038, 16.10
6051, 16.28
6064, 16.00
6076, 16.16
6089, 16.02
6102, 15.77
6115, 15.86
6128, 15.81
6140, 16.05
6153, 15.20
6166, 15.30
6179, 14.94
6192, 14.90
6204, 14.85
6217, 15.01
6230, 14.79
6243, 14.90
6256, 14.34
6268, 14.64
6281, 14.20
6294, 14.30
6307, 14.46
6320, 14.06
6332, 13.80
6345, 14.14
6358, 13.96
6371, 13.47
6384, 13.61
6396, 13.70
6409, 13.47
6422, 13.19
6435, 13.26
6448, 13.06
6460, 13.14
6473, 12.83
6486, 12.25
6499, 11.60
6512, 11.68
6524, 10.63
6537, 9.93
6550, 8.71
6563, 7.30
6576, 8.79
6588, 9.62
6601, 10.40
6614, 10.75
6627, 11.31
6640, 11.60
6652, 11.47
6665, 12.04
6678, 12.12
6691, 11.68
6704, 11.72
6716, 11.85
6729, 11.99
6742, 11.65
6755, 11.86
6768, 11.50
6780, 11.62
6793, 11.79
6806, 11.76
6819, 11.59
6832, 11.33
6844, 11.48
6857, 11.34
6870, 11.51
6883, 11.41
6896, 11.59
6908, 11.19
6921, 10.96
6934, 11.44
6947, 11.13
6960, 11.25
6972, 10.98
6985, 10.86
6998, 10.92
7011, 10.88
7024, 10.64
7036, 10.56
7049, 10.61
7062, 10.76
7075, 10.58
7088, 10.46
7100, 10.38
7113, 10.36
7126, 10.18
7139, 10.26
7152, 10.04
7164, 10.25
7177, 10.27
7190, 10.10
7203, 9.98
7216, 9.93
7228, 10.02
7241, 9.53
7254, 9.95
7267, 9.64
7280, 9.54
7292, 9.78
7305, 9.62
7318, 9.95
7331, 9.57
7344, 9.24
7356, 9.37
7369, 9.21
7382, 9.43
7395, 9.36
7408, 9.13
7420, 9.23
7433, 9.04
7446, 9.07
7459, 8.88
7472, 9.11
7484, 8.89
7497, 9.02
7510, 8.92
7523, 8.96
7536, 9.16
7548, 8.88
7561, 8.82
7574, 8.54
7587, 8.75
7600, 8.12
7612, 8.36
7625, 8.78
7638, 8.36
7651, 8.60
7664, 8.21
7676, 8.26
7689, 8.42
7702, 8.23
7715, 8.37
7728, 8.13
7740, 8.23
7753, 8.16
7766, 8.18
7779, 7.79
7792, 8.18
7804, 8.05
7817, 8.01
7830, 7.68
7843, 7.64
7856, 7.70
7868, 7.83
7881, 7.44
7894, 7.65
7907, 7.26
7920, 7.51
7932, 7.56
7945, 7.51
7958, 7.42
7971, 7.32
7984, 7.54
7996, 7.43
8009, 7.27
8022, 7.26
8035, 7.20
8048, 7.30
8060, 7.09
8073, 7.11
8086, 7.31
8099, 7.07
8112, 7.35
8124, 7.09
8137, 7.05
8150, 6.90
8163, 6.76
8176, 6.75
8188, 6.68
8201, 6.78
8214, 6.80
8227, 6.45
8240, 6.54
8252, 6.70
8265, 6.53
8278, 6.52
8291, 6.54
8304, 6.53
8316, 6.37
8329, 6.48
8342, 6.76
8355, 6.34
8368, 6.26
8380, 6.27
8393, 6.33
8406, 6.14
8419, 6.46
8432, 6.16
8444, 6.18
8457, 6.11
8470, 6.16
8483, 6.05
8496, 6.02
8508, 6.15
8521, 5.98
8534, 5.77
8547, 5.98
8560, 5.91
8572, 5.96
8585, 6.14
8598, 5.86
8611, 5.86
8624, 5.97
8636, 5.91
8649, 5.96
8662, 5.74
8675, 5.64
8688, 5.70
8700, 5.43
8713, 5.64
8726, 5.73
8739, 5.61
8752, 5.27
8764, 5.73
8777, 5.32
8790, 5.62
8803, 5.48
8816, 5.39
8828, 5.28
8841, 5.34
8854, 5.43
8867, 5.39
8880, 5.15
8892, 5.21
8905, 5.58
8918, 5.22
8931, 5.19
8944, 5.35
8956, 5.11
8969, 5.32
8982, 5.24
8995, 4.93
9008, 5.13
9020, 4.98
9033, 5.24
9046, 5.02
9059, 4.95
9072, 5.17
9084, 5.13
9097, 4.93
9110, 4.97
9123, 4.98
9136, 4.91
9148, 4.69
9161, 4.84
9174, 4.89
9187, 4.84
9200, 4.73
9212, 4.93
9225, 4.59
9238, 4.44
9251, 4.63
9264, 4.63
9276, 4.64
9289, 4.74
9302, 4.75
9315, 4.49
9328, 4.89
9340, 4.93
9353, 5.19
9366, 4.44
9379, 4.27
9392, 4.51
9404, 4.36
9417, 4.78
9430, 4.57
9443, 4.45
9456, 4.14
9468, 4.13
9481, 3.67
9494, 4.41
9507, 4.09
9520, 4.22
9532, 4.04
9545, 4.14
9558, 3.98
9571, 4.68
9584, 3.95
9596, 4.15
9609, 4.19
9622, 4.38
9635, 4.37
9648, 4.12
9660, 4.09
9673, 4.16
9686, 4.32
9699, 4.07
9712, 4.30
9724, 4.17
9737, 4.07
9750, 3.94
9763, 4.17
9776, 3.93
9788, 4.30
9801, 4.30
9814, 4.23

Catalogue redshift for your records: 0.00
